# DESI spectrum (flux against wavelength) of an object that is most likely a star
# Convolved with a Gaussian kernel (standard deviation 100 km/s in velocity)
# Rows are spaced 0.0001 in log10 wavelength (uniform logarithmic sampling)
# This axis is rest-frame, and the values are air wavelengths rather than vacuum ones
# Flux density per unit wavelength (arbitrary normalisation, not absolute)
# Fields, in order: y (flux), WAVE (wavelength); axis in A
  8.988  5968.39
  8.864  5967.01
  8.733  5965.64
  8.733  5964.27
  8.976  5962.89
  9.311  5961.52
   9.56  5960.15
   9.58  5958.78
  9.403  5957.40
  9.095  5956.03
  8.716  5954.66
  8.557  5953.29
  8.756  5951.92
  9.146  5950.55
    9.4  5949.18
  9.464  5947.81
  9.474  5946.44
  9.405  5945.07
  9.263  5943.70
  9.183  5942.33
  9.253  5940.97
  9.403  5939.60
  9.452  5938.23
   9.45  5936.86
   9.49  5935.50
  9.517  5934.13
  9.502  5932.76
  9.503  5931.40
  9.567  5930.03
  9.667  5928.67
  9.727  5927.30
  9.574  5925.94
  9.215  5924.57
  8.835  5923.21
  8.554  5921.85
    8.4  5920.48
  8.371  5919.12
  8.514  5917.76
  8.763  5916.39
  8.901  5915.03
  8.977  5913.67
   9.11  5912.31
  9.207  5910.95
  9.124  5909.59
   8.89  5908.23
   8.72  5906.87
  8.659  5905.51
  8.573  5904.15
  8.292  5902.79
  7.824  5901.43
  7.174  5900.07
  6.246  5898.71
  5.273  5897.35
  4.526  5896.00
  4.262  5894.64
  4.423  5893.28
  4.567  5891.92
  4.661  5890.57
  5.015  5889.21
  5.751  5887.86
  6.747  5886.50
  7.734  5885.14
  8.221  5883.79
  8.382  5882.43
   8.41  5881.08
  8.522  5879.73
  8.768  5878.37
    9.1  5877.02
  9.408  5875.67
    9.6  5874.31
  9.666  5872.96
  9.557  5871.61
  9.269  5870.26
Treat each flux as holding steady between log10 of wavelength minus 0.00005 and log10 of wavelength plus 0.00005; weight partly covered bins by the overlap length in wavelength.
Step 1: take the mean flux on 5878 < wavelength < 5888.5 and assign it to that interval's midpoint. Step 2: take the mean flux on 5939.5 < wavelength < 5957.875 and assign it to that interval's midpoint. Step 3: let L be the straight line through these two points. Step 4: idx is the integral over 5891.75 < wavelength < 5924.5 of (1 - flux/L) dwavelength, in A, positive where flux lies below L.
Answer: 2.3 A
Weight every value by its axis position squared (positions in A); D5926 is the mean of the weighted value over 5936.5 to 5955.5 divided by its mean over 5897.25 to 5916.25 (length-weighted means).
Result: 1.12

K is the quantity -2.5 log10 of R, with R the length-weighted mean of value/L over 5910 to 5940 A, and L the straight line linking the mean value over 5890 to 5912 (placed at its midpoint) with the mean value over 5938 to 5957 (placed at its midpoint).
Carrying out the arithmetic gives -0.14 mag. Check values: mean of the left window 6.95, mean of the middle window 9.17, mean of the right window 9.18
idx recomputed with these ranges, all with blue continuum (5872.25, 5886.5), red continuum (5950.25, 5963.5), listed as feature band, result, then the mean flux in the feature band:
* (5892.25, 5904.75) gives 3.7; 6.22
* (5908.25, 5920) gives 0.0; 8.87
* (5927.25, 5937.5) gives -0.6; 9.54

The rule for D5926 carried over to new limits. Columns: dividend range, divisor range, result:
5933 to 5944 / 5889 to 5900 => 1.91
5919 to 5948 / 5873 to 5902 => 1.36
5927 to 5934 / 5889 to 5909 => 1.48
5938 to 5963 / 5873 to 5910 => 1.29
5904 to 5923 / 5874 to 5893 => 1.20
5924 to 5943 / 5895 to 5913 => 1.23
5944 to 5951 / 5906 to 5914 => 1.05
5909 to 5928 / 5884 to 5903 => 1.53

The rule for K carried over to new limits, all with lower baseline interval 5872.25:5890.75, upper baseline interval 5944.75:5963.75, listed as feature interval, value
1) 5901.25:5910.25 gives -0.034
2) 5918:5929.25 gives -0.043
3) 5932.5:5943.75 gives -0.057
